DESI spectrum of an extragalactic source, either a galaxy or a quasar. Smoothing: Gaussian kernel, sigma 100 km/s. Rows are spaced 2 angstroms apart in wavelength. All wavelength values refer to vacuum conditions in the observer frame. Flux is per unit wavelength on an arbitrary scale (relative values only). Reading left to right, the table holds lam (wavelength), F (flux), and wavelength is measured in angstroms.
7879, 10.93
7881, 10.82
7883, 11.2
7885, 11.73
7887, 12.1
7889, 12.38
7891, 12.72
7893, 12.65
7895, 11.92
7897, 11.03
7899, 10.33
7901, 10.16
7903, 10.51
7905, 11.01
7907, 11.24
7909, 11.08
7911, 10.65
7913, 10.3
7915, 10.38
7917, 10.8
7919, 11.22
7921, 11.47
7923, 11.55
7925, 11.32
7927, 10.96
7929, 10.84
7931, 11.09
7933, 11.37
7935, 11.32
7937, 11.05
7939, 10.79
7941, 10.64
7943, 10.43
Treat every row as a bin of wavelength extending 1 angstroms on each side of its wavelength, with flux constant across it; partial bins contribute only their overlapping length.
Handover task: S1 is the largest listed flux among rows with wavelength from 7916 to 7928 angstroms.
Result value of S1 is 11.55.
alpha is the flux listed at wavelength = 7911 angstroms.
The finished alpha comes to 10.65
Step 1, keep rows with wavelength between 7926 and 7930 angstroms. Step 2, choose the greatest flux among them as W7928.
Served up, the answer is 10.96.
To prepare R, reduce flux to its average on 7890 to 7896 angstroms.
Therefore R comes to 12.4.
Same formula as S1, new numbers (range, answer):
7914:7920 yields 11.22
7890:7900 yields 12.72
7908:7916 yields 11.08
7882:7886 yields 11.73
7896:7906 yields 11.03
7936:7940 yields 11.05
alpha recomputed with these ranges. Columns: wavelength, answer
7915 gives 10.38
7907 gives 11.24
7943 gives 10.43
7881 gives 10.82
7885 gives 11.73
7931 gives 11.09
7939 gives 10.79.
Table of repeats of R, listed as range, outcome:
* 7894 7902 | 10.9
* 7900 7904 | 10.3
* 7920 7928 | 11.3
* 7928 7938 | 11.1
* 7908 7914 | 10.7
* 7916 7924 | 11.3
